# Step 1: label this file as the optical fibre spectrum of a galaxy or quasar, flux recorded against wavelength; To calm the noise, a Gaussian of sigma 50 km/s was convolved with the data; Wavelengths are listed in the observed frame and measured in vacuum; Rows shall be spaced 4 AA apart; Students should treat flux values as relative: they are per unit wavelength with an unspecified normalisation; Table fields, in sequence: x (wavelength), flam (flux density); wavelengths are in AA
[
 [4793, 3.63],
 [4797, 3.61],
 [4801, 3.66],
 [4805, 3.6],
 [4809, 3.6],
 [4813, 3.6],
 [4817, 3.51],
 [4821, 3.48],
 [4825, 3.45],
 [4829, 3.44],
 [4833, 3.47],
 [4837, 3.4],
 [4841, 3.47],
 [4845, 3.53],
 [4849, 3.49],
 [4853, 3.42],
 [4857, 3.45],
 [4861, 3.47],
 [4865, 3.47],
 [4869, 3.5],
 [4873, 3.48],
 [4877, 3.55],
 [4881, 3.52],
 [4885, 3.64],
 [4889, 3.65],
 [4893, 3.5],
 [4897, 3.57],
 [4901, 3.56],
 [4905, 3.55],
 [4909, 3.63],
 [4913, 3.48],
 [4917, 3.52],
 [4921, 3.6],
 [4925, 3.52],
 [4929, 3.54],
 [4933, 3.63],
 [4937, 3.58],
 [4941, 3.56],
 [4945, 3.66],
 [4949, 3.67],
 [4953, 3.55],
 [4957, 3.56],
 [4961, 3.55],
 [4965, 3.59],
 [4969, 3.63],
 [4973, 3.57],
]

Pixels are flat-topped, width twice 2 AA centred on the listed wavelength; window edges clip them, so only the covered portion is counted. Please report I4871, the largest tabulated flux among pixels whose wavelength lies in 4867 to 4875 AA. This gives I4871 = 3.5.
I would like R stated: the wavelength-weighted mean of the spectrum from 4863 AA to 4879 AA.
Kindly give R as 3.5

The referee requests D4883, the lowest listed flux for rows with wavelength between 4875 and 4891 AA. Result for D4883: 3.52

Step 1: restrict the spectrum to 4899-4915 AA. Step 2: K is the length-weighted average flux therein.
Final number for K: 3.56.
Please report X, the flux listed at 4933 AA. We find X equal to 3.63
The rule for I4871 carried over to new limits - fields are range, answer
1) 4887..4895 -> 3.65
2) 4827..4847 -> 3.53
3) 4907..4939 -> 3.63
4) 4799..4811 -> 3.66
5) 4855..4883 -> 3.55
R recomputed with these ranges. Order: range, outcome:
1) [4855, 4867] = 3.46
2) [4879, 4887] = 3.58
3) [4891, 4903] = 3.54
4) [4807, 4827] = 3.53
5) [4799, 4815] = 3.62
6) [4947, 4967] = 3.58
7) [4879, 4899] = 3.58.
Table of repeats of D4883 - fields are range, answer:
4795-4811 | 3.6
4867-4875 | 3.48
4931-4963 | 3.55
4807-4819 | 3.51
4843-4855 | 3.42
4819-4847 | 3.4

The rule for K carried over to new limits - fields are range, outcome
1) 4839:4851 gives 3.5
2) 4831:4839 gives 3.44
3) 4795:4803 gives 3.63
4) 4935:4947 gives 3.6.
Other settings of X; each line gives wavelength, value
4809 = 3.6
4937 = 3.58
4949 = 3.67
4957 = 3.56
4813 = 3.6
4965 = 3.59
